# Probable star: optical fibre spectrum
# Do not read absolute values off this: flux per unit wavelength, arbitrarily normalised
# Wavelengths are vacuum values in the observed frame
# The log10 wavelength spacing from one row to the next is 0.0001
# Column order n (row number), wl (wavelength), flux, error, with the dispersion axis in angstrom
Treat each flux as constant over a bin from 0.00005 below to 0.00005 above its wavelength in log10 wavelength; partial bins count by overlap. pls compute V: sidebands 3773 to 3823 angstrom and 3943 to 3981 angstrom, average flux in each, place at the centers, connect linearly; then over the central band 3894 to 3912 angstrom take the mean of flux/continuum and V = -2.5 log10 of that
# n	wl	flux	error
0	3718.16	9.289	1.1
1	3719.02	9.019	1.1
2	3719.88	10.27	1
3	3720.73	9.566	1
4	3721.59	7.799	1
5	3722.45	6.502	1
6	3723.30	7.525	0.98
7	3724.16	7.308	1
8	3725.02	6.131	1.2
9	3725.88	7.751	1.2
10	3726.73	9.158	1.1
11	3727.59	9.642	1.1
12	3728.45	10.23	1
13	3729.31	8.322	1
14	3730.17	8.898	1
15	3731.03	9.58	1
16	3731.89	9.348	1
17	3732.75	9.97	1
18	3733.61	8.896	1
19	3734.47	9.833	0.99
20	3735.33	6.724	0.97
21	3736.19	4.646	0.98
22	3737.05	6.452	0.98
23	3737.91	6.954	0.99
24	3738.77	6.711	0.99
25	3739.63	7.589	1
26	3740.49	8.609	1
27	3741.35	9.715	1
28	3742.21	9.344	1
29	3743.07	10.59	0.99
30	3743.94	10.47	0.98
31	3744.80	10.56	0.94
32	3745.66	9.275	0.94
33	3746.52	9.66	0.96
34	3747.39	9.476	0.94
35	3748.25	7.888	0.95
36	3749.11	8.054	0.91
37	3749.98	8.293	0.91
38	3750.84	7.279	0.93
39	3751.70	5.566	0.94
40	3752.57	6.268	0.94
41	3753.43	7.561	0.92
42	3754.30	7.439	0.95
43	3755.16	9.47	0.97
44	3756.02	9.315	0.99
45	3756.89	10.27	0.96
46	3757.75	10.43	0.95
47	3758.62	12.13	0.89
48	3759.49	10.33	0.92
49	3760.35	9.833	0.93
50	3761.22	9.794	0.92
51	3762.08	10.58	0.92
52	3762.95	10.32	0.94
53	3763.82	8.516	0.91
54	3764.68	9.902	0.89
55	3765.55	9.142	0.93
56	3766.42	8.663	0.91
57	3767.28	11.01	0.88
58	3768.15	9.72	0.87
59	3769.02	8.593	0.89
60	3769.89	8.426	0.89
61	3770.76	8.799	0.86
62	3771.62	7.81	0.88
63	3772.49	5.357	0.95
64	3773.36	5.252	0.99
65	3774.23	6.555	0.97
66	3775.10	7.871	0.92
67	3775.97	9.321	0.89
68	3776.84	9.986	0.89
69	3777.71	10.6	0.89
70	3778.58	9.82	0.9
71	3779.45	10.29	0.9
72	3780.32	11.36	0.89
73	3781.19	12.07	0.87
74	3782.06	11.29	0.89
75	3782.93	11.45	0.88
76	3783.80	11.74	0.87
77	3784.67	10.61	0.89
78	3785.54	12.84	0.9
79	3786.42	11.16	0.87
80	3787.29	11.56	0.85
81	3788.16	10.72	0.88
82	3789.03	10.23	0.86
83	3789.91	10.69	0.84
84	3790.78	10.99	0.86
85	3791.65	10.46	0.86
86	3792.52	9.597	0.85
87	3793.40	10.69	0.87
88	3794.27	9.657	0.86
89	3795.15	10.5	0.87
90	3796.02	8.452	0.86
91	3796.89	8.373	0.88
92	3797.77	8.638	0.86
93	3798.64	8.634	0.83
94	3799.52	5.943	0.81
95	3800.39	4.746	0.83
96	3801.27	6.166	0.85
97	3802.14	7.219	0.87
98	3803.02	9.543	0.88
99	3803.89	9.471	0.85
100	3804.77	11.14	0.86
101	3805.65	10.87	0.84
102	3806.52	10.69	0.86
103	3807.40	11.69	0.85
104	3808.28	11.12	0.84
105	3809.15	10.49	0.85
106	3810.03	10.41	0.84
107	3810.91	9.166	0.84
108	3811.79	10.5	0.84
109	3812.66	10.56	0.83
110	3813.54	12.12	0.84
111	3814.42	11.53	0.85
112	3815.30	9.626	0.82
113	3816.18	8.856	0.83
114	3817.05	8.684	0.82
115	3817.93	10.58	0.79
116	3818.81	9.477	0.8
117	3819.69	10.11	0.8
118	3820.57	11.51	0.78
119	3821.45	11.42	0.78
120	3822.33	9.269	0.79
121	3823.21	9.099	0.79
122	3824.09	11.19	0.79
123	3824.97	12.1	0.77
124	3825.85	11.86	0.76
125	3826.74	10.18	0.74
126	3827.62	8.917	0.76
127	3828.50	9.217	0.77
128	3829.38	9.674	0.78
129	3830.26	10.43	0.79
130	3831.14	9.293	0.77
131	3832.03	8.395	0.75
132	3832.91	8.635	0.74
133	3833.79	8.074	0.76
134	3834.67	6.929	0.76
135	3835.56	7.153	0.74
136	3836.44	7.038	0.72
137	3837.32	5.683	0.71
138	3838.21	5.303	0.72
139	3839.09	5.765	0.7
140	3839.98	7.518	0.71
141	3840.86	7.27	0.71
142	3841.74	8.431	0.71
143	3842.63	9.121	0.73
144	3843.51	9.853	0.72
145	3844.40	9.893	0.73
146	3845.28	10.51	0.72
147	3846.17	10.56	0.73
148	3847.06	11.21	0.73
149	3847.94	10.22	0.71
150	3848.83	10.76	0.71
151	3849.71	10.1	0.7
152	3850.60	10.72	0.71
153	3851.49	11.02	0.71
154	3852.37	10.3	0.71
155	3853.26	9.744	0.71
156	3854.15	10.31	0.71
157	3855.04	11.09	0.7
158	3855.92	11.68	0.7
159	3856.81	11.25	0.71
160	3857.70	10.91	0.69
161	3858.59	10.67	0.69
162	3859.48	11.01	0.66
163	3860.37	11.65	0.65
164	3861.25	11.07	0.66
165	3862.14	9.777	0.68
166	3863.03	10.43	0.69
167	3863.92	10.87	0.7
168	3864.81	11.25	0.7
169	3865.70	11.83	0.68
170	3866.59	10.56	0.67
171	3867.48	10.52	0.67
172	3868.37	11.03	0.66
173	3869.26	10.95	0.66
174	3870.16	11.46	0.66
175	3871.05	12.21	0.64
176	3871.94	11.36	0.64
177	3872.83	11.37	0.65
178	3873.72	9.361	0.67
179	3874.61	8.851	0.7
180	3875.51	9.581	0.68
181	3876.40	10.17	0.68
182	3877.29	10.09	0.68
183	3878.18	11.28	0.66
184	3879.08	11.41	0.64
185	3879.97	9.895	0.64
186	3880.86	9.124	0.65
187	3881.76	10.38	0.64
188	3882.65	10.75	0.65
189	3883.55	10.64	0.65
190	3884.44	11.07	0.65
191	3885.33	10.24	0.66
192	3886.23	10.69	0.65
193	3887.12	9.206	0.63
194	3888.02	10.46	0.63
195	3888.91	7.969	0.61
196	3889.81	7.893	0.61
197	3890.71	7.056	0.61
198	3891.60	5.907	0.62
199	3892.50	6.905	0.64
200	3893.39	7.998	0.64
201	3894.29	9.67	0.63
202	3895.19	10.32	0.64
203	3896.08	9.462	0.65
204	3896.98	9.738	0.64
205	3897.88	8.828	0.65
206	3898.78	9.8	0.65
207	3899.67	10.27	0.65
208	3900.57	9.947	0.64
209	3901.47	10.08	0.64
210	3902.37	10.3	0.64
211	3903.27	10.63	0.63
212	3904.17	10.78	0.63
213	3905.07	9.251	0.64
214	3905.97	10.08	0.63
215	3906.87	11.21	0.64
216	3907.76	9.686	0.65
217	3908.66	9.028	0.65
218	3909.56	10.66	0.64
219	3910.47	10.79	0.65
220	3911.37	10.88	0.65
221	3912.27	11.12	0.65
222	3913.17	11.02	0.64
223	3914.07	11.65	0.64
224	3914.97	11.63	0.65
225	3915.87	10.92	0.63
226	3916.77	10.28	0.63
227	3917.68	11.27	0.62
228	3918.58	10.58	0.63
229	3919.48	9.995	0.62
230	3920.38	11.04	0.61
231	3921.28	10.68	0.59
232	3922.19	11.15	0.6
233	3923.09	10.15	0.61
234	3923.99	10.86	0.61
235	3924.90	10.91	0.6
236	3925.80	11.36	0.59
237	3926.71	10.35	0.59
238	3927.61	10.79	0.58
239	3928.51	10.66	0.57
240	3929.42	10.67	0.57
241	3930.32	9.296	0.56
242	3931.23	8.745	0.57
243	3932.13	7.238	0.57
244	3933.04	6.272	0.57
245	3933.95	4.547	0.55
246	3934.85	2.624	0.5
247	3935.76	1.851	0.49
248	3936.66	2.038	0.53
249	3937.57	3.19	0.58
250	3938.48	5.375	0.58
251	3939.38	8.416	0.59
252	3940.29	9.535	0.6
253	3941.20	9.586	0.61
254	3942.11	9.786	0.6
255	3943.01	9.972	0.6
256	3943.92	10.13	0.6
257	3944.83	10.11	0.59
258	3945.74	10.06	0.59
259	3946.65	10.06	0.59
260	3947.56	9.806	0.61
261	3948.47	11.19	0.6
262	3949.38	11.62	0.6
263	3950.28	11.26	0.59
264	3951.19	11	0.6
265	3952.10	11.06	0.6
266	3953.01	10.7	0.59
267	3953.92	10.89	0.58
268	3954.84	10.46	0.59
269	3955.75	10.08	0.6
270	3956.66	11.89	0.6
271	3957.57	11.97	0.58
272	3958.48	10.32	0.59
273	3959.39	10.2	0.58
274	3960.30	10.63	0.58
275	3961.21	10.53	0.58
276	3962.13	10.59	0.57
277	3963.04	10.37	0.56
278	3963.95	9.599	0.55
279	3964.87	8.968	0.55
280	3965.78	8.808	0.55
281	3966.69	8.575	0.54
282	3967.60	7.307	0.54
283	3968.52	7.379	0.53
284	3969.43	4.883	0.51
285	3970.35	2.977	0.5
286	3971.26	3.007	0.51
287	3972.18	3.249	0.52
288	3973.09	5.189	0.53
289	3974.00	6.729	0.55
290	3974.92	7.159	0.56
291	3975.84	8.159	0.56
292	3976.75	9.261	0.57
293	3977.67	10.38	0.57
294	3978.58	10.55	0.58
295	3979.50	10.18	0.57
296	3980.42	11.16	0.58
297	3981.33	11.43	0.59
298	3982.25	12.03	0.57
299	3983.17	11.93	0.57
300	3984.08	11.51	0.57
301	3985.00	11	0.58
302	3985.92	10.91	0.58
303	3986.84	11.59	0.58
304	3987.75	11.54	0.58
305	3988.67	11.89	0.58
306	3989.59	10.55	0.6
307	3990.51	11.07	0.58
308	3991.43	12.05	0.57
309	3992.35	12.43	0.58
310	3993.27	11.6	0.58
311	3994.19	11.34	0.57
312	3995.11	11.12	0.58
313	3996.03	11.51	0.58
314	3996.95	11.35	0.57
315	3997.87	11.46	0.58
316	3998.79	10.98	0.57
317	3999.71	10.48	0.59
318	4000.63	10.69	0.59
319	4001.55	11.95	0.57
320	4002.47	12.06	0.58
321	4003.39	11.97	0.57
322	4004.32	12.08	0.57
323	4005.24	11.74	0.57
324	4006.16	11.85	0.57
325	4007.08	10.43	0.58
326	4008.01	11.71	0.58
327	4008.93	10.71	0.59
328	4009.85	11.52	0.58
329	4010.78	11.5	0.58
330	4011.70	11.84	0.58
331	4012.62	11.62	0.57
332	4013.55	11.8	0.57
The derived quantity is -0.07 mag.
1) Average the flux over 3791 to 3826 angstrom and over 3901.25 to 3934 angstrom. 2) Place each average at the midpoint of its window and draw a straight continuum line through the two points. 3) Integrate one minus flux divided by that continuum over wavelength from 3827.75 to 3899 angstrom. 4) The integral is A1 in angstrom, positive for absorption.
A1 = 2.2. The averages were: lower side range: 9.8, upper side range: 10.2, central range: 9.71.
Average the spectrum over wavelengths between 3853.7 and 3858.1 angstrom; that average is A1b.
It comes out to 11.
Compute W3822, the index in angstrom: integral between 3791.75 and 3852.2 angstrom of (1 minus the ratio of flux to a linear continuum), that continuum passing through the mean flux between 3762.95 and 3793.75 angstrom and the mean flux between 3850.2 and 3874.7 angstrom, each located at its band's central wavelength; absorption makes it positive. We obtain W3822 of 5.5 angstrom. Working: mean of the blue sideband 9.81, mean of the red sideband 10.9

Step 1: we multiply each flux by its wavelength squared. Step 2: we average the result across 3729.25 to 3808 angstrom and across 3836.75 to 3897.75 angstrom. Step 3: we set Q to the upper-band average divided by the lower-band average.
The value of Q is 1.1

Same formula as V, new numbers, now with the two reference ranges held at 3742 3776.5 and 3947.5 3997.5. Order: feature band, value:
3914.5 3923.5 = -0.12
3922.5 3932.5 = -0.05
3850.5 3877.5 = -0.15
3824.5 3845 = 0.08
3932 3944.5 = 0.44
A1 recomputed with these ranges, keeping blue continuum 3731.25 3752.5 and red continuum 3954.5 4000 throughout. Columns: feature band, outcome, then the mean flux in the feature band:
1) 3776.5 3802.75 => -3.7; 9.88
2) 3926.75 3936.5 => 2.3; 7.25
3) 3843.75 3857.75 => -2.4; 10.6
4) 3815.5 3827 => -1.9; 10.3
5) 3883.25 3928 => -3.3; 10.1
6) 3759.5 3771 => -1.3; 9.53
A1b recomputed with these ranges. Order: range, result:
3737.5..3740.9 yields 7.47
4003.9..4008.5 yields 11.6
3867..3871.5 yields 11.2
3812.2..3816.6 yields 10.5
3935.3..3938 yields 2.35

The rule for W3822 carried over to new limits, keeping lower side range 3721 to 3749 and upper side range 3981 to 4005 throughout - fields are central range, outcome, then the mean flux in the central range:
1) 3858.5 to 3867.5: -0.8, 10.9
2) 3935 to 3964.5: 4.2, 9.44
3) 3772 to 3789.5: -1.9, 10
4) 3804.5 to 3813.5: -1.3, 10.7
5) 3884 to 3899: 1.9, 9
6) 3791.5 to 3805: 0.9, 8.63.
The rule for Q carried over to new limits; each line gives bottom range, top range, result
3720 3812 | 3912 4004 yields 1.17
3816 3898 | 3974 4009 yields 1.21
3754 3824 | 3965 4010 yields 1.14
